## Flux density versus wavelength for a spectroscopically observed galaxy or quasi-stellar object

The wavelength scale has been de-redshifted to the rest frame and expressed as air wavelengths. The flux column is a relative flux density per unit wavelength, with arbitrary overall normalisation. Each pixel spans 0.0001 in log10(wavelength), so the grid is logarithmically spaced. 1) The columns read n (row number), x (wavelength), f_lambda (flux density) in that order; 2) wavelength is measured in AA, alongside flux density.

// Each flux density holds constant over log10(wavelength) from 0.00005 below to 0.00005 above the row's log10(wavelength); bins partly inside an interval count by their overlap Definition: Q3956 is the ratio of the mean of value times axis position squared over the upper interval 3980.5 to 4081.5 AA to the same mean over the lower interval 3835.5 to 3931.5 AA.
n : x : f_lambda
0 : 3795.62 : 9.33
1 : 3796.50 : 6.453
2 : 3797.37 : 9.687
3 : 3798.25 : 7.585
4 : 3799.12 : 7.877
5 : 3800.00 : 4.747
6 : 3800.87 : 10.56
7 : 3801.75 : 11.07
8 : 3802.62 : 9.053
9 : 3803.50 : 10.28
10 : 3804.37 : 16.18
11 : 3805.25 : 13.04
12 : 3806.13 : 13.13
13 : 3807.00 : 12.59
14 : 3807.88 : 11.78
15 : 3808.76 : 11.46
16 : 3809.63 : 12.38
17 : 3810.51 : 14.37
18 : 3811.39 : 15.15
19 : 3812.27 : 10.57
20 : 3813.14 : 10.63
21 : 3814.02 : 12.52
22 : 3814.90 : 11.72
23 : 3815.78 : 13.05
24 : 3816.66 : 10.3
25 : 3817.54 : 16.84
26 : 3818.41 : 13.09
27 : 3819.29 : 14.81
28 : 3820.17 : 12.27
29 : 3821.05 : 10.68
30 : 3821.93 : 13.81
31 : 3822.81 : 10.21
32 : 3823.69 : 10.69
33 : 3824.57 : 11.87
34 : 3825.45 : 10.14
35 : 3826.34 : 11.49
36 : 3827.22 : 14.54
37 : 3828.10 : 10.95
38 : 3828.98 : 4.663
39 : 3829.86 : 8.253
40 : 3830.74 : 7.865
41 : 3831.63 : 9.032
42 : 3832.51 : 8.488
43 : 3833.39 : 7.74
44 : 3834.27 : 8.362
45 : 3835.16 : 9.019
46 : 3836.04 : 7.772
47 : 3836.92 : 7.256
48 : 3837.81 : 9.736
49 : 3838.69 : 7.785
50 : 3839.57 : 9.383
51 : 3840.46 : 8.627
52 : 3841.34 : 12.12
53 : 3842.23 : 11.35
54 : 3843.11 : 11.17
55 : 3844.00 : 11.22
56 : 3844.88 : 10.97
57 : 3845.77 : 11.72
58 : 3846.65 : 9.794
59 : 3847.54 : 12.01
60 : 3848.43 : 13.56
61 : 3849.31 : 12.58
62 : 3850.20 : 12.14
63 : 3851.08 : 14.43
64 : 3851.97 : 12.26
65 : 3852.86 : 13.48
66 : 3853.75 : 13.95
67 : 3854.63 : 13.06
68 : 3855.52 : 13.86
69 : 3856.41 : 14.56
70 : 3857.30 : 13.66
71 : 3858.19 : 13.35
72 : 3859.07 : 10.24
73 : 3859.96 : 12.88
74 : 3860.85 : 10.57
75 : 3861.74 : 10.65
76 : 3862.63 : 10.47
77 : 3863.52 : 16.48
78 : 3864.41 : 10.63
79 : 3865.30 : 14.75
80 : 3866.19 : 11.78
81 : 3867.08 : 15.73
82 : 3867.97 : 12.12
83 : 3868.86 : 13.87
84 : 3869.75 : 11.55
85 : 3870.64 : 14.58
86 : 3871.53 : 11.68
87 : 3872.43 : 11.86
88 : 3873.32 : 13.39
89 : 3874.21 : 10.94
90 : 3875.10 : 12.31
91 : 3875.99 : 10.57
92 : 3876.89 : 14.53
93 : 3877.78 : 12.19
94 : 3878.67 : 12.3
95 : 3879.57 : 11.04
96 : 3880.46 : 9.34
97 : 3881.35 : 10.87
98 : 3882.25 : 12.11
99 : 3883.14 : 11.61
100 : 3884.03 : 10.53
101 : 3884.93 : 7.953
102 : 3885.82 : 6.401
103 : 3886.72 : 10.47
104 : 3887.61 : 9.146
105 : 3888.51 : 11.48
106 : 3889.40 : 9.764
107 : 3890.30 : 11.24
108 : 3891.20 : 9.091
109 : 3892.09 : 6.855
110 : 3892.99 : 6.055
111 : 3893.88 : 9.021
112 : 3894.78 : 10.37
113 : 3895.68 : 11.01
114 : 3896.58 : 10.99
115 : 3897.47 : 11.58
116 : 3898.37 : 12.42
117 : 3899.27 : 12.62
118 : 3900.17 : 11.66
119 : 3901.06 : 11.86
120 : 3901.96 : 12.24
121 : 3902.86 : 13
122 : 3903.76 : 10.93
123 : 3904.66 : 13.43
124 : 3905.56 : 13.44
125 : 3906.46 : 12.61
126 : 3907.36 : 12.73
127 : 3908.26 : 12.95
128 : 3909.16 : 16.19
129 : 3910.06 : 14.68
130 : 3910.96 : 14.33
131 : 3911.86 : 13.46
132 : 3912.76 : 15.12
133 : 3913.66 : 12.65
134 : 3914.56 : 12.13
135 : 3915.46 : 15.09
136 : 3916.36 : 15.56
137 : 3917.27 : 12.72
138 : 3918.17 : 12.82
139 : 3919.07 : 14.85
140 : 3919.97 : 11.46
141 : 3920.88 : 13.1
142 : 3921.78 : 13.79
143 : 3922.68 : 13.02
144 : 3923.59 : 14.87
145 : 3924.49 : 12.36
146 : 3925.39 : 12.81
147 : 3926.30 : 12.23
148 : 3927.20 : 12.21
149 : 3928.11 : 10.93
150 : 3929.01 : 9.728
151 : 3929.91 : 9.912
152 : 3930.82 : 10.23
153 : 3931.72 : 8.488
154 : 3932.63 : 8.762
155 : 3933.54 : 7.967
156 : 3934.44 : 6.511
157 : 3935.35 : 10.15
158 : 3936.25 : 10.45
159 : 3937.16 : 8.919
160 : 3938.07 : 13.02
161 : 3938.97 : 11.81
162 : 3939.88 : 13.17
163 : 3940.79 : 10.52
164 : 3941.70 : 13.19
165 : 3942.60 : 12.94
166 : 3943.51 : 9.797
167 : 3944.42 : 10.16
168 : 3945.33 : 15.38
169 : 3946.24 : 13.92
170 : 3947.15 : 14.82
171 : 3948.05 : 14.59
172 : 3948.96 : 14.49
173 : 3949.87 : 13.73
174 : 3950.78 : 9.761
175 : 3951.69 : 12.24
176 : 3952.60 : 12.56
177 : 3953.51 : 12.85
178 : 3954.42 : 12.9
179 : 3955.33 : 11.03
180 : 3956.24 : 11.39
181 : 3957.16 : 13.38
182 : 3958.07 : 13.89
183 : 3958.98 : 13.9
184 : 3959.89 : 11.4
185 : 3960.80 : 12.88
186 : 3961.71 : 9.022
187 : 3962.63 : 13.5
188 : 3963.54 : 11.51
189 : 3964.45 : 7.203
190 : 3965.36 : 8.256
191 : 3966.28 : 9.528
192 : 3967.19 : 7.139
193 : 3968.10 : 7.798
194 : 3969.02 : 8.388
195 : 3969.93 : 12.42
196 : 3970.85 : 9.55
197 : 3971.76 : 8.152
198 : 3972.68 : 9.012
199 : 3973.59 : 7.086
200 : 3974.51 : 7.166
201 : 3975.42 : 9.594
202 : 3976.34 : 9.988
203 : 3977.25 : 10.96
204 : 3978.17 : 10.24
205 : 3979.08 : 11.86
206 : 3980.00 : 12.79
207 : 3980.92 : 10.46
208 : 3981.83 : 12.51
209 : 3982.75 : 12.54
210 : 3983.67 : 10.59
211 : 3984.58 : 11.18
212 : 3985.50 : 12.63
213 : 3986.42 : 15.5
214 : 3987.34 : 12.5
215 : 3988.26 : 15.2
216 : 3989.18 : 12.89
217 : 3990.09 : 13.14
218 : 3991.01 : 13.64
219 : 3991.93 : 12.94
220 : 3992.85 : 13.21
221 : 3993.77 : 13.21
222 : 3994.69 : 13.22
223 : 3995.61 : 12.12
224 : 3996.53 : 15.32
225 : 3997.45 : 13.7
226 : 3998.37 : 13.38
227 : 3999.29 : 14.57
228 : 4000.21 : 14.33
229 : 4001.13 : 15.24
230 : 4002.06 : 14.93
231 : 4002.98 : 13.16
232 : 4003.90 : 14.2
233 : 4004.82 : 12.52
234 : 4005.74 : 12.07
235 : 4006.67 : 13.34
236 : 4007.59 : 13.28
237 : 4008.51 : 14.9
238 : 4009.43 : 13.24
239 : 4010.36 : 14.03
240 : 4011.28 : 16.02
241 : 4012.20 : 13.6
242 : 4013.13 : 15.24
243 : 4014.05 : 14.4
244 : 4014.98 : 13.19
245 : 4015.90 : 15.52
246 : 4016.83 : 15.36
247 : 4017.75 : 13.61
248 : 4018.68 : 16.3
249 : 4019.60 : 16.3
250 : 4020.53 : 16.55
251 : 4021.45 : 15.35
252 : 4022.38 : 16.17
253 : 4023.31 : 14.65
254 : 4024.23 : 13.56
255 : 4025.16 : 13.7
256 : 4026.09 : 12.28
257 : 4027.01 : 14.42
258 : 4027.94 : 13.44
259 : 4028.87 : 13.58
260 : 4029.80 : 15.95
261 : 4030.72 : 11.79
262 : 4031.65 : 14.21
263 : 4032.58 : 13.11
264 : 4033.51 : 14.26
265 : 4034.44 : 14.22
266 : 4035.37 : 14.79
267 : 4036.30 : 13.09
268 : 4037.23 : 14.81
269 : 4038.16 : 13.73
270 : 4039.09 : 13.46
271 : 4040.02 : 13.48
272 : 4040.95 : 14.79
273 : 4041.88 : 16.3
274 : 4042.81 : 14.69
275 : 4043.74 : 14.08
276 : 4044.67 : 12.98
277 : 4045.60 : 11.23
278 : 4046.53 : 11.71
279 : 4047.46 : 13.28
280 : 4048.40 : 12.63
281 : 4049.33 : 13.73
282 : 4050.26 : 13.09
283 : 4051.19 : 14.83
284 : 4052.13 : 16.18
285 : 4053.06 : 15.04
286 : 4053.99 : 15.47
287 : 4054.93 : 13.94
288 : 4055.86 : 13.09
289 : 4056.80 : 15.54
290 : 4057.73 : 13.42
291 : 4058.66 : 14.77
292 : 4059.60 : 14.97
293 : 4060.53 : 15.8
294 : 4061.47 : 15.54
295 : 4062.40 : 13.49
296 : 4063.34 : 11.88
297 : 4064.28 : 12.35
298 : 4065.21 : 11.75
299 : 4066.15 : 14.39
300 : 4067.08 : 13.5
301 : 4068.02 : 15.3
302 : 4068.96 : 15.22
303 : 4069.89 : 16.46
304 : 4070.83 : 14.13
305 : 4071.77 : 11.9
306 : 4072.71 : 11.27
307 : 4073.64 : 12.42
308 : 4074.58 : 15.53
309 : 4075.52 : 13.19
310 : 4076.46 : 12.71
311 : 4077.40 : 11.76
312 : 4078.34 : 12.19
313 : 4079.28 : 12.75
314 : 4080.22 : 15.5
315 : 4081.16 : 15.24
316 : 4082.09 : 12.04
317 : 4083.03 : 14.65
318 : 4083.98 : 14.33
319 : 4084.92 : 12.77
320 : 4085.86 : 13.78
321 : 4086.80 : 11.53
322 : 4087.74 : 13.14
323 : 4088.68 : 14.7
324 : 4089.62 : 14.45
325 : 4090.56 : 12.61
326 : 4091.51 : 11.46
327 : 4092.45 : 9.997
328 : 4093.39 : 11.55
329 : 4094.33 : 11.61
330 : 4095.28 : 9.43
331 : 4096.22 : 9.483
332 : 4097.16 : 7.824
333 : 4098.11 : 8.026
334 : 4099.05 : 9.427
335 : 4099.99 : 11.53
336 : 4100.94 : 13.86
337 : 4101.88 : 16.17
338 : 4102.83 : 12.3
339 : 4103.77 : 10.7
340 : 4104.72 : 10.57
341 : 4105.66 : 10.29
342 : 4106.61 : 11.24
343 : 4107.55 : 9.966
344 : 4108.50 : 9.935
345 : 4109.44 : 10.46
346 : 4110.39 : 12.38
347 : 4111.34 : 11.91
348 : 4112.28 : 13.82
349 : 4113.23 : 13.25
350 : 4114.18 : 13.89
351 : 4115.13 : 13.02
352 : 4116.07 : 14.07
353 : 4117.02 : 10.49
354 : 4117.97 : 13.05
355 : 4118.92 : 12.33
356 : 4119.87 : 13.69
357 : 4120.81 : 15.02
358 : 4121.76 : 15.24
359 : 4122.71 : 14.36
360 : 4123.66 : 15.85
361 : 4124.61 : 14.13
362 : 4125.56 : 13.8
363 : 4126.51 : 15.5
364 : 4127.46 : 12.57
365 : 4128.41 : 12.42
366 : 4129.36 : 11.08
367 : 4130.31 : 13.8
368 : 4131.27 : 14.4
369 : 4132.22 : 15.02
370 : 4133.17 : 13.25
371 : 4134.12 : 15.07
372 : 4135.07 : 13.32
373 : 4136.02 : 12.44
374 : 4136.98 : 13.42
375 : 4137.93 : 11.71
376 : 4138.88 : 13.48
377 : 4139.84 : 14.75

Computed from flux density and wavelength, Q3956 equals 1.26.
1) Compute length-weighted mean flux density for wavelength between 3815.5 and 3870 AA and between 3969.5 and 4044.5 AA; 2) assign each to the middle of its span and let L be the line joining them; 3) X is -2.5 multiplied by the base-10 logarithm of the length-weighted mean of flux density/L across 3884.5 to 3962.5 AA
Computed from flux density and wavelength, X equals 0.05 mag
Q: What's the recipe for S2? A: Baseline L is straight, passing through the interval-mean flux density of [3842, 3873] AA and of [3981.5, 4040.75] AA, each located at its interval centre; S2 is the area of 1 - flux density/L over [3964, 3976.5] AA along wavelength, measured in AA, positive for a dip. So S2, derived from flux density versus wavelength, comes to 4.5 AA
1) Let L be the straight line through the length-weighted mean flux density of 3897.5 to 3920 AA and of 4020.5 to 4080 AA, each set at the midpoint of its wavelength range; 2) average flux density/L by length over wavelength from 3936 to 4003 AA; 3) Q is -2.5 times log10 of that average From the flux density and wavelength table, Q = 0.14 mag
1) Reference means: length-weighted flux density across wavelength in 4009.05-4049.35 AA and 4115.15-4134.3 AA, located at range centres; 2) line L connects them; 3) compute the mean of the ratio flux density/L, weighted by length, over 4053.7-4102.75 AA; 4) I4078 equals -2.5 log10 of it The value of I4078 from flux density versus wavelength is 0.07 mag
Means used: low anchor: 14.2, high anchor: 13.7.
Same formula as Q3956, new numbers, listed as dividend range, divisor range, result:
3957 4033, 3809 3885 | 1.18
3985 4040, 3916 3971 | 1.25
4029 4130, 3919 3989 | 1.23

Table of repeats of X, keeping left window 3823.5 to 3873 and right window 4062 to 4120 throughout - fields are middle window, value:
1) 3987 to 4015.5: -0.144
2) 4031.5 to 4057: -0.141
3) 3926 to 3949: 0.048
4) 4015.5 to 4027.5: -0.221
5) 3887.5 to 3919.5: -0.049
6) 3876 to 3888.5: 0.081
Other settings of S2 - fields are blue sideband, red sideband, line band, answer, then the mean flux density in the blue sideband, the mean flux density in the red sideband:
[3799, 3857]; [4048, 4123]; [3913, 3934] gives -0.37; 11.3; 13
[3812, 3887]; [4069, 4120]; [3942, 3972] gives 0.71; 11.4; 12.4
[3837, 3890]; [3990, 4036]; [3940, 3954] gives 0.34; 11.7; 14.1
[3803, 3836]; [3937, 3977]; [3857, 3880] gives -2.26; 11.4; 11.2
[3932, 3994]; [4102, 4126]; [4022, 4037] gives -2.50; 11.4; 12.7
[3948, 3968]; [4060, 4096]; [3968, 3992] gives 1.44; 11.6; 13.2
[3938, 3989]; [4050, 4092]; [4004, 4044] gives -4.66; 11.5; 13.8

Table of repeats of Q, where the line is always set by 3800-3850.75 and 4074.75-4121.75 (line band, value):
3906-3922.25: -0.191 mag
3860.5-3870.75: -0.134 mag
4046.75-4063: -0.184 mag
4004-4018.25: -0.178 mag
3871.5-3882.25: -0.043 mag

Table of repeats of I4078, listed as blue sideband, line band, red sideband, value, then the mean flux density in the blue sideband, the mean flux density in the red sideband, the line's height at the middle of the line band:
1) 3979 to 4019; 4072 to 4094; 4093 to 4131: -0.03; 13.6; 12.3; 12.6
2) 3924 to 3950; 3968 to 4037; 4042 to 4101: -0.07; 11.5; 13.1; 12.3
